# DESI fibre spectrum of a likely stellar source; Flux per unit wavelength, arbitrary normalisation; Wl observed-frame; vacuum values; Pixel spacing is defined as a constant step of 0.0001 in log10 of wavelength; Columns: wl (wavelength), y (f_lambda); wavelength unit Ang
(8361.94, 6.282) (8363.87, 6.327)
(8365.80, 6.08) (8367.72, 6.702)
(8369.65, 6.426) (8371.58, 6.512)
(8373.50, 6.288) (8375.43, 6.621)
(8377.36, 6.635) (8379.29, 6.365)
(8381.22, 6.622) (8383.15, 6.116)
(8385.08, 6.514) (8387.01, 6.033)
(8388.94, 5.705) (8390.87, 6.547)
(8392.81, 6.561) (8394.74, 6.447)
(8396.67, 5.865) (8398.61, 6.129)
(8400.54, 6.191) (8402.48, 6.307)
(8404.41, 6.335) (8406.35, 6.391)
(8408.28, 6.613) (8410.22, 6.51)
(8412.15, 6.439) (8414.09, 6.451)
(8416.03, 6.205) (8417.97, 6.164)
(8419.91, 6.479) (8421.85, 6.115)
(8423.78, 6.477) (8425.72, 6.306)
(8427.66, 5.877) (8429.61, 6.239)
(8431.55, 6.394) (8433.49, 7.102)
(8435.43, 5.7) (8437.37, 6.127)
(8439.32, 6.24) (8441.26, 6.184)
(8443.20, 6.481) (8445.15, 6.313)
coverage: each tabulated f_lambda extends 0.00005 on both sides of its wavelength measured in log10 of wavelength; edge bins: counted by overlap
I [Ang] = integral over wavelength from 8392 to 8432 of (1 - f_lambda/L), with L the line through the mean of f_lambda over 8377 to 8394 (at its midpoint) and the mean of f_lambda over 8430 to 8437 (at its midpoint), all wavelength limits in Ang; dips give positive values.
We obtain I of 0.29 Ang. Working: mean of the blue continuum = 6.33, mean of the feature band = 6.31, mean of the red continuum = 6.37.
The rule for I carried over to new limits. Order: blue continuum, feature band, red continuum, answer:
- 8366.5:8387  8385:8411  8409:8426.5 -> 0.47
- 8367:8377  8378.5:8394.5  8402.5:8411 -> 0.42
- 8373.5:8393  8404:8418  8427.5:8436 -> -0.15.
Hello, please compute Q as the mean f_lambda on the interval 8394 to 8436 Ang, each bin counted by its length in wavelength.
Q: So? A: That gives 6.31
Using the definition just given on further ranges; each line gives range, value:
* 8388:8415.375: 6.32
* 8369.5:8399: 6.34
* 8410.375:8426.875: 6.34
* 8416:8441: 6.26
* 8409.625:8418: 6.37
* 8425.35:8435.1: 6.34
